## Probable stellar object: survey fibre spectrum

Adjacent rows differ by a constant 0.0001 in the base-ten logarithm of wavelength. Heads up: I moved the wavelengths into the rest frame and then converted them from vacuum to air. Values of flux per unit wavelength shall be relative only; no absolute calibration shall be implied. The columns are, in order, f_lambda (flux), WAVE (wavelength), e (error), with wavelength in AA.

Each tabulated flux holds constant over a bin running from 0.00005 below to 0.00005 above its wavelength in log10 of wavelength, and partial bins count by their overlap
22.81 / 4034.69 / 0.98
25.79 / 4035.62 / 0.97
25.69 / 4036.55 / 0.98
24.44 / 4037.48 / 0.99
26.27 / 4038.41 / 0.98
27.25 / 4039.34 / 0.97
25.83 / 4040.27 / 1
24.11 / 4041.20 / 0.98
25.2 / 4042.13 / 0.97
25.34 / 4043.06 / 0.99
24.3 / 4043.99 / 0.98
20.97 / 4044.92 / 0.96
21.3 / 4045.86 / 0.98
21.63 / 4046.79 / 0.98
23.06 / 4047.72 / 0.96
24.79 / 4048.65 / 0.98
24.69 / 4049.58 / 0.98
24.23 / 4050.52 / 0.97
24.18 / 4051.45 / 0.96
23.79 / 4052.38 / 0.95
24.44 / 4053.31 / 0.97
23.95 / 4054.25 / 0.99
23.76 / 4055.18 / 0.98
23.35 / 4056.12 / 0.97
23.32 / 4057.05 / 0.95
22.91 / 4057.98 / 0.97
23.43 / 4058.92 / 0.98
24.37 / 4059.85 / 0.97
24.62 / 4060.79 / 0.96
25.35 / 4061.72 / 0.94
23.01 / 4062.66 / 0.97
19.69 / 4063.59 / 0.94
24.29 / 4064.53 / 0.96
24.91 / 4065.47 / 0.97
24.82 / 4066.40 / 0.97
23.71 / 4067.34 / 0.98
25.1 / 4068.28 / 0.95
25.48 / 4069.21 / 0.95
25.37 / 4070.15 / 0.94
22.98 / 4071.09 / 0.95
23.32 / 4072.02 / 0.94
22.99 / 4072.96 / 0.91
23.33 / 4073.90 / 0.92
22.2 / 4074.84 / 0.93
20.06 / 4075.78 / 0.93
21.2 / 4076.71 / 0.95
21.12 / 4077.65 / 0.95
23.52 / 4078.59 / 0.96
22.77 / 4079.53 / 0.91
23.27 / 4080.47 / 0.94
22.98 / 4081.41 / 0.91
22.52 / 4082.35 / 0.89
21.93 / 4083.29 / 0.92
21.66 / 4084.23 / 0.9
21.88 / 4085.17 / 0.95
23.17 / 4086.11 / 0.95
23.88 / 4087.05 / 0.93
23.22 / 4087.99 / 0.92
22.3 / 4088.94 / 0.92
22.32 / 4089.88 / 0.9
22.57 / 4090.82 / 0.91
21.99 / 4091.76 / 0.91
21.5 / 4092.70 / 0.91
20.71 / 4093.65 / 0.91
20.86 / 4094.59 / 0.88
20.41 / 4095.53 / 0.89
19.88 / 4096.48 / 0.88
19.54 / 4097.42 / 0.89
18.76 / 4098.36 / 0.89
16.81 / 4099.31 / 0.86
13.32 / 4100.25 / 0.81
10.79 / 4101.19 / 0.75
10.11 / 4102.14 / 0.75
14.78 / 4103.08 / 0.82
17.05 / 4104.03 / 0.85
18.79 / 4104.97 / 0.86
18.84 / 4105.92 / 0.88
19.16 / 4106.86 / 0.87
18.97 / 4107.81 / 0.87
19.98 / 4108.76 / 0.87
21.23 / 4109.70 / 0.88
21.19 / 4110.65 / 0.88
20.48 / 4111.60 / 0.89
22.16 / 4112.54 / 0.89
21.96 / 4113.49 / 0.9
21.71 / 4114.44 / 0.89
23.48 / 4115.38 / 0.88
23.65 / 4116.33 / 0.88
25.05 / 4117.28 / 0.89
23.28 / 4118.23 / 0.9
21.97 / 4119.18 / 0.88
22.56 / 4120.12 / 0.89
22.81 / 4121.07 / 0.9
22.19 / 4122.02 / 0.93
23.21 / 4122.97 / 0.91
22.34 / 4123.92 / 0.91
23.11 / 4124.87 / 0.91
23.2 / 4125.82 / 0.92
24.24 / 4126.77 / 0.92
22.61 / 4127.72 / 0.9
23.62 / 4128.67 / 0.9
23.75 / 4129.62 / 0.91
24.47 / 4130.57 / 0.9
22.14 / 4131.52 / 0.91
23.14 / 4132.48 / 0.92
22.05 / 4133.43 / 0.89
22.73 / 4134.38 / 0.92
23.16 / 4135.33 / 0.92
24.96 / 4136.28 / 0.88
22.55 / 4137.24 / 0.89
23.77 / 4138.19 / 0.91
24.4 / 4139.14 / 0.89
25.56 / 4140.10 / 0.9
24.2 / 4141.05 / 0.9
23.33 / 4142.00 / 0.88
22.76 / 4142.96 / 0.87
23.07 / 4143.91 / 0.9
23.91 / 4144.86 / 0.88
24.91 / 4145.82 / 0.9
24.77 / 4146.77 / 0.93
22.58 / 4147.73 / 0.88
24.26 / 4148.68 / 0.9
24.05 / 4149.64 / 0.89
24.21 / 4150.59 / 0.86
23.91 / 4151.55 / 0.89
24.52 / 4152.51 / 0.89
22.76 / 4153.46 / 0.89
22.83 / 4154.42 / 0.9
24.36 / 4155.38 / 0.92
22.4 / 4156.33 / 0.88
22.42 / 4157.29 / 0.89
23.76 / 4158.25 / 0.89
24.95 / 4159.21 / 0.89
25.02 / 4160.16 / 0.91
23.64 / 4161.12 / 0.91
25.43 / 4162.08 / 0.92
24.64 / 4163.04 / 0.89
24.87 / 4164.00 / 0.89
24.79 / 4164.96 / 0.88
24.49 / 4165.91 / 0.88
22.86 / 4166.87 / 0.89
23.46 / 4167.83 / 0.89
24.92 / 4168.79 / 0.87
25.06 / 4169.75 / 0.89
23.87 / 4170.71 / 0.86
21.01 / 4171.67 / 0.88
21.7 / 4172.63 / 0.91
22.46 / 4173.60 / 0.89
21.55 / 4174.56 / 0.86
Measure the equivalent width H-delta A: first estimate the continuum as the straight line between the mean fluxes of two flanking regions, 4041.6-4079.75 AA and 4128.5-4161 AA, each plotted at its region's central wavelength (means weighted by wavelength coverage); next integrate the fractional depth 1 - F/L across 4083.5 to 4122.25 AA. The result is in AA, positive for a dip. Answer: 5.2 AA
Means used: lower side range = 23.5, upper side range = 23.7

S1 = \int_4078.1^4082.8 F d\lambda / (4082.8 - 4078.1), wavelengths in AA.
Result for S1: 23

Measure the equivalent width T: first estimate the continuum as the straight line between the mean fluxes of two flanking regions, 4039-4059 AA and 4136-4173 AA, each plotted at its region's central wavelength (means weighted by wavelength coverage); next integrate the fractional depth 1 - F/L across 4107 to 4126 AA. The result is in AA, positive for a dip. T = 1.4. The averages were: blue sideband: 23.9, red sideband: 23.9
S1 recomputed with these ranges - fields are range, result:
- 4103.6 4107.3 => 18.5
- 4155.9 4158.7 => 22.8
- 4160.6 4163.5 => 24.5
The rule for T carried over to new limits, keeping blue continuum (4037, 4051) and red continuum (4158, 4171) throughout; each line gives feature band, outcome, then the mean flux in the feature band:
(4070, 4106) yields 5.5 AA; 20.6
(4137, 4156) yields 0.4 AA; 23.8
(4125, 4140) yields 0.6 AA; 23.4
